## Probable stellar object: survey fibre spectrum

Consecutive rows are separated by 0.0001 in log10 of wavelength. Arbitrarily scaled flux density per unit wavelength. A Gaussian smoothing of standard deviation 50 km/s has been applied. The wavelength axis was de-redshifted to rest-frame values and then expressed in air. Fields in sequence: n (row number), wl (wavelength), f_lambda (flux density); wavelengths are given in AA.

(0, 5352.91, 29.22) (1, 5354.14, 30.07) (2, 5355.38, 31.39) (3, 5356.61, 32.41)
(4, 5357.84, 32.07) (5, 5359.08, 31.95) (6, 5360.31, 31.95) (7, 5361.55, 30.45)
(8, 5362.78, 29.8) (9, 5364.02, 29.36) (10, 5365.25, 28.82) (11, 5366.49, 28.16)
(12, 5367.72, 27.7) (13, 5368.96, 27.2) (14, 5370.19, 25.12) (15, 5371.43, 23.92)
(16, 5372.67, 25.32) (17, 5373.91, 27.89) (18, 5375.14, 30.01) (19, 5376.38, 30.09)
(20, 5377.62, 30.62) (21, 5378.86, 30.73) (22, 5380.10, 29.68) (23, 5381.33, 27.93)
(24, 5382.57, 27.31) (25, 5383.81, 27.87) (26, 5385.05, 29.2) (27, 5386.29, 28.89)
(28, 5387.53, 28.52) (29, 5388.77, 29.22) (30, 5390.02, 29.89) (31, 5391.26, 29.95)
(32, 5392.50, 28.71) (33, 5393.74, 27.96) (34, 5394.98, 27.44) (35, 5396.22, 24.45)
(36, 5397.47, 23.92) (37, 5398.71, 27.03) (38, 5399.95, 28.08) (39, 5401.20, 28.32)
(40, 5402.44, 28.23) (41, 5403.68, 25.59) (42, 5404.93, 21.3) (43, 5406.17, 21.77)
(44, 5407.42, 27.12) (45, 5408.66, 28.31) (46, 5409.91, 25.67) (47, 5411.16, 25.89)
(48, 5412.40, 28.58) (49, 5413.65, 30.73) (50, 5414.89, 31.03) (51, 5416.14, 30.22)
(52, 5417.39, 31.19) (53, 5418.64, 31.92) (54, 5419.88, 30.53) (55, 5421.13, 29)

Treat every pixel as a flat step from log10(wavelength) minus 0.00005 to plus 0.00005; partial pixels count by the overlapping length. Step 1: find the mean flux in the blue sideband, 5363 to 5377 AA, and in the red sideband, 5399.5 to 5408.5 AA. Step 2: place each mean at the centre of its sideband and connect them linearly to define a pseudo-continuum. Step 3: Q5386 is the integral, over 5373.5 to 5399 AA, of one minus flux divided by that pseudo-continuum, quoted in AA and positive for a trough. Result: -1.57 AA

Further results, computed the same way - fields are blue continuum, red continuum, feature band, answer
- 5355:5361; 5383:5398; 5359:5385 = 1.40 AA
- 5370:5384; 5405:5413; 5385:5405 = -0.51 AA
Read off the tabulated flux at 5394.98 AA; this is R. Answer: 27.44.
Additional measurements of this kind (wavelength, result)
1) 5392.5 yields 28.71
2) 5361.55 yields 30.45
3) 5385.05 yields 29.2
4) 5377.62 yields 30.62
